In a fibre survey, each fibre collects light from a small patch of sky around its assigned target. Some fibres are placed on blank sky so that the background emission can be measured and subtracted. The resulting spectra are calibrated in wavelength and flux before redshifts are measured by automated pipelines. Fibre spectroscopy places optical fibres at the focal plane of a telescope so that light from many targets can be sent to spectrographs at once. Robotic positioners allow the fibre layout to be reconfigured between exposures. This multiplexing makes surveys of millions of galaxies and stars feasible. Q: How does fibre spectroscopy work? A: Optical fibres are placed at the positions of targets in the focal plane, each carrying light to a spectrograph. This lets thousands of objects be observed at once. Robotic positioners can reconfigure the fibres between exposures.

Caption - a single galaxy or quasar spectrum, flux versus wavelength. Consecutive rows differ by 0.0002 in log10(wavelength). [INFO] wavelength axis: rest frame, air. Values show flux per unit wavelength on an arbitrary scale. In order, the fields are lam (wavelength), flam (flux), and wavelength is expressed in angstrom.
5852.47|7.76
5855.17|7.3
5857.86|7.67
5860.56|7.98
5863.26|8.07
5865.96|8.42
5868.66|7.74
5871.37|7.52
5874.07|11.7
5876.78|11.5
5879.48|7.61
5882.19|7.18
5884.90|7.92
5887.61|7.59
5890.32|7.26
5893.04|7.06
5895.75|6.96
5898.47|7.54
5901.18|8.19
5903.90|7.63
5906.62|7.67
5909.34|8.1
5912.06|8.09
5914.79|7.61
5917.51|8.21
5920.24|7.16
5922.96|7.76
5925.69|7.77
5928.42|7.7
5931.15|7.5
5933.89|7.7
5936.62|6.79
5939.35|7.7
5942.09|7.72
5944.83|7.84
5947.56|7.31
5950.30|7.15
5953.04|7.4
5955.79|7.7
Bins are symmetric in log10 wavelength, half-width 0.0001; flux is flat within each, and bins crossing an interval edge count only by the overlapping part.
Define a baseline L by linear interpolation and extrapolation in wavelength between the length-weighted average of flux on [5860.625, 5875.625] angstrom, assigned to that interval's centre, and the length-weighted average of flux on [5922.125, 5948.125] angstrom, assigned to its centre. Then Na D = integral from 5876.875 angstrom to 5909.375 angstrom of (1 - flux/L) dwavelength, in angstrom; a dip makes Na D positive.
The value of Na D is 2.2 angstrom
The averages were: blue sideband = 8.66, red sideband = 7.58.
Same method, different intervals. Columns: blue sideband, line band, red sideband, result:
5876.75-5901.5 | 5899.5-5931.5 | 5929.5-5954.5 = -0.9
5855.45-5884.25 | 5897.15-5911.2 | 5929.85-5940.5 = 0.1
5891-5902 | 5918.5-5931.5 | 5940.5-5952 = -0.3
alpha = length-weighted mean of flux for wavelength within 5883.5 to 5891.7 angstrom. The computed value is 7.58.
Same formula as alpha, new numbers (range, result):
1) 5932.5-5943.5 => 7.47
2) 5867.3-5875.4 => 8.98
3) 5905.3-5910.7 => 7.89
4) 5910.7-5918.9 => 7.96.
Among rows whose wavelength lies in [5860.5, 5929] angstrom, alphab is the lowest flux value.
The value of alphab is 6.96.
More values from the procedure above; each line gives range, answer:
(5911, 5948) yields 6.79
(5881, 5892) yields 7.18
